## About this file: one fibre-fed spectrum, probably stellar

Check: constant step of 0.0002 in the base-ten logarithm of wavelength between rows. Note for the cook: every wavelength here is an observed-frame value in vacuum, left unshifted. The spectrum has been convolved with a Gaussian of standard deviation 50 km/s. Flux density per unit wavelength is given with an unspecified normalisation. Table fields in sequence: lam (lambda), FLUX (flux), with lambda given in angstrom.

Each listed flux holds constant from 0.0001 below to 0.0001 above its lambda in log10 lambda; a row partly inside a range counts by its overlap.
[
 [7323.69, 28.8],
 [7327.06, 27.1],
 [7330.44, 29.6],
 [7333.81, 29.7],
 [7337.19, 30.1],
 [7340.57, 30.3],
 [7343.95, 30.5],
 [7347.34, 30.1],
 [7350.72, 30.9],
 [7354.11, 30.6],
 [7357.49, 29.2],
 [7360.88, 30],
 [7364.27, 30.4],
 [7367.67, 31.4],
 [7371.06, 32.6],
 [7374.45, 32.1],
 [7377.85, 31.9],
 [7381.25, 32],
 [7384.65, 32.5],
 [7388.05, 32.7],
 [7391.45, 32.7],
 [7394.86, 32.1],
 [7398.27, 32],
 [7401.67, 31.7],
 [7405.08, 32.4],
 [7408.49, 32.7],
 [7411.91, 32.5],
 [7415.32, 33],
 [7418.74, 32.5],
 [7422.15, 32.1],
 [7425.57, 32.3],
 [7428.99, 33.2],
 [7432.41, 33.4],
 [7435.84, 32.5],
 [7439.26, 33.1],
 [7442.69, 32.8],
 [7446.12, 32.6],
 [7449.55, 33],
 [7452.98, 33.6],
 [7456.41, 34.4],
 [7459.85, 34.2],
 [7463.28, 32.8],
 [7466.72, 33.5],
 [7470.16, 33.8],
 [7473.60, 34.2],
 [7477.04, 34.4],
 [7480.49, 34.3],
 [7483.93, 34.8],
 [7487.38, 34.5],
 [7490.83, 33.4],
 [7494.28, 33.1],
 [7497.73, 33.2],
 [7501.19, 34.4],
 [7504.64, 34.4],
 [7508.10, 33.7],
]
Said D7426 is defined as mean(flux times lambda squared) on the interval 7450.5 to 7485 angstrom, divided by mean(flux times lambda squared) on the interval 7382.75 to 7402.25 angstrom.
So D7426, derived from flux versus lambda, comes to 1.07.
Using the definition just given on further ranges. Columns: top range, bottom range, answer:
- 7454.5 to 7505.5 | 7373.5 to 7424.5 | 1.07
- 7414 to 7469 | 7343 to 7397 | 1.07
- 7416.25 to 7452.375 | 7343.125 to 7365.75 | 1.11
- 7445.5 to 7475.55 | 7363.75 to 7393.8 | 1.07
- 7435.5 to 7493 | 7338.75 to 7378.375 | 1.12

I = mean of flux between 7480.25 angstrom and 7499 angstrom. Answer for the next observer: 33.9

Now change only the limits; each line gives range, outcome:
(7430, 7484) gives 33.5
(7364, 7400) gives 32.1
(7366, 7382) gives 32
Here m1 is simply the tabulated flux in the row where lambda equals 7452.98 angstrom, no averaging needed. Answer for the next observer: 33.6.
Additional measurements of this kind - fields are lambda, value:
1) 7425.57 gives 32.3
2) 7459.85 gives 34.2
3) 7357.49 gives 29.2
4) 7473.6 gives 34.2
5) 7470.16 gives 33.8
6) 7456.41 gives 34.4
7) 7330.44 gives 29.6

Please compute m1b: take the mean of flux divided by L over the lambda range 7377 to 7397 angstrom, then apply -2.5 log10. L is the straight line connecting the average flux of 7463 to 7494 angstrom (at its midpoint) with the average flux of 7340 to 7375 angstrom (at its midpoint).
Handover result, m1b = -0.028 mag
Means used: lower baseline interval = 30.7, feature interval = 32.3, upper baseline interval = 34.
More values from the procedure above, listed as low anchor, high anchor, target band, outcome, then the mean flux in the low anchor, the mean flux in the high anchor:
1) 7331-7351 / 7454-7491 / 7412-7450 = 0.002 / 30.2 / 34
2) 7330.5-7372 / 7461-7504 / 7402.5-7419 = -0.019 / 30.4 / 33.9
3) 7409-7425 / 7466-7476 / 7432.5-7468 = 0.004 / 32.5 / 33.9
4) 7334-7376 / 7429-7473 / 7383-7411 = -0.018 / 30.6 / 33.3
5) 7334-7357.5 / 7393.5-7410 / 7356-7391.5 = -0.011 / 30.3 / 32.2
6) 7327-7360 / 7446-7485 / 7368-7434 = -0.022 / 29.9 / 33.8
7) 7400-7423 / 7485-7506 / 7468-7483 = -0.022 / 32.4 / 33.8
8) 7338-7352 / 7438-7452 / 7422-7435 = -0.010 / 30.4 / 32.9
